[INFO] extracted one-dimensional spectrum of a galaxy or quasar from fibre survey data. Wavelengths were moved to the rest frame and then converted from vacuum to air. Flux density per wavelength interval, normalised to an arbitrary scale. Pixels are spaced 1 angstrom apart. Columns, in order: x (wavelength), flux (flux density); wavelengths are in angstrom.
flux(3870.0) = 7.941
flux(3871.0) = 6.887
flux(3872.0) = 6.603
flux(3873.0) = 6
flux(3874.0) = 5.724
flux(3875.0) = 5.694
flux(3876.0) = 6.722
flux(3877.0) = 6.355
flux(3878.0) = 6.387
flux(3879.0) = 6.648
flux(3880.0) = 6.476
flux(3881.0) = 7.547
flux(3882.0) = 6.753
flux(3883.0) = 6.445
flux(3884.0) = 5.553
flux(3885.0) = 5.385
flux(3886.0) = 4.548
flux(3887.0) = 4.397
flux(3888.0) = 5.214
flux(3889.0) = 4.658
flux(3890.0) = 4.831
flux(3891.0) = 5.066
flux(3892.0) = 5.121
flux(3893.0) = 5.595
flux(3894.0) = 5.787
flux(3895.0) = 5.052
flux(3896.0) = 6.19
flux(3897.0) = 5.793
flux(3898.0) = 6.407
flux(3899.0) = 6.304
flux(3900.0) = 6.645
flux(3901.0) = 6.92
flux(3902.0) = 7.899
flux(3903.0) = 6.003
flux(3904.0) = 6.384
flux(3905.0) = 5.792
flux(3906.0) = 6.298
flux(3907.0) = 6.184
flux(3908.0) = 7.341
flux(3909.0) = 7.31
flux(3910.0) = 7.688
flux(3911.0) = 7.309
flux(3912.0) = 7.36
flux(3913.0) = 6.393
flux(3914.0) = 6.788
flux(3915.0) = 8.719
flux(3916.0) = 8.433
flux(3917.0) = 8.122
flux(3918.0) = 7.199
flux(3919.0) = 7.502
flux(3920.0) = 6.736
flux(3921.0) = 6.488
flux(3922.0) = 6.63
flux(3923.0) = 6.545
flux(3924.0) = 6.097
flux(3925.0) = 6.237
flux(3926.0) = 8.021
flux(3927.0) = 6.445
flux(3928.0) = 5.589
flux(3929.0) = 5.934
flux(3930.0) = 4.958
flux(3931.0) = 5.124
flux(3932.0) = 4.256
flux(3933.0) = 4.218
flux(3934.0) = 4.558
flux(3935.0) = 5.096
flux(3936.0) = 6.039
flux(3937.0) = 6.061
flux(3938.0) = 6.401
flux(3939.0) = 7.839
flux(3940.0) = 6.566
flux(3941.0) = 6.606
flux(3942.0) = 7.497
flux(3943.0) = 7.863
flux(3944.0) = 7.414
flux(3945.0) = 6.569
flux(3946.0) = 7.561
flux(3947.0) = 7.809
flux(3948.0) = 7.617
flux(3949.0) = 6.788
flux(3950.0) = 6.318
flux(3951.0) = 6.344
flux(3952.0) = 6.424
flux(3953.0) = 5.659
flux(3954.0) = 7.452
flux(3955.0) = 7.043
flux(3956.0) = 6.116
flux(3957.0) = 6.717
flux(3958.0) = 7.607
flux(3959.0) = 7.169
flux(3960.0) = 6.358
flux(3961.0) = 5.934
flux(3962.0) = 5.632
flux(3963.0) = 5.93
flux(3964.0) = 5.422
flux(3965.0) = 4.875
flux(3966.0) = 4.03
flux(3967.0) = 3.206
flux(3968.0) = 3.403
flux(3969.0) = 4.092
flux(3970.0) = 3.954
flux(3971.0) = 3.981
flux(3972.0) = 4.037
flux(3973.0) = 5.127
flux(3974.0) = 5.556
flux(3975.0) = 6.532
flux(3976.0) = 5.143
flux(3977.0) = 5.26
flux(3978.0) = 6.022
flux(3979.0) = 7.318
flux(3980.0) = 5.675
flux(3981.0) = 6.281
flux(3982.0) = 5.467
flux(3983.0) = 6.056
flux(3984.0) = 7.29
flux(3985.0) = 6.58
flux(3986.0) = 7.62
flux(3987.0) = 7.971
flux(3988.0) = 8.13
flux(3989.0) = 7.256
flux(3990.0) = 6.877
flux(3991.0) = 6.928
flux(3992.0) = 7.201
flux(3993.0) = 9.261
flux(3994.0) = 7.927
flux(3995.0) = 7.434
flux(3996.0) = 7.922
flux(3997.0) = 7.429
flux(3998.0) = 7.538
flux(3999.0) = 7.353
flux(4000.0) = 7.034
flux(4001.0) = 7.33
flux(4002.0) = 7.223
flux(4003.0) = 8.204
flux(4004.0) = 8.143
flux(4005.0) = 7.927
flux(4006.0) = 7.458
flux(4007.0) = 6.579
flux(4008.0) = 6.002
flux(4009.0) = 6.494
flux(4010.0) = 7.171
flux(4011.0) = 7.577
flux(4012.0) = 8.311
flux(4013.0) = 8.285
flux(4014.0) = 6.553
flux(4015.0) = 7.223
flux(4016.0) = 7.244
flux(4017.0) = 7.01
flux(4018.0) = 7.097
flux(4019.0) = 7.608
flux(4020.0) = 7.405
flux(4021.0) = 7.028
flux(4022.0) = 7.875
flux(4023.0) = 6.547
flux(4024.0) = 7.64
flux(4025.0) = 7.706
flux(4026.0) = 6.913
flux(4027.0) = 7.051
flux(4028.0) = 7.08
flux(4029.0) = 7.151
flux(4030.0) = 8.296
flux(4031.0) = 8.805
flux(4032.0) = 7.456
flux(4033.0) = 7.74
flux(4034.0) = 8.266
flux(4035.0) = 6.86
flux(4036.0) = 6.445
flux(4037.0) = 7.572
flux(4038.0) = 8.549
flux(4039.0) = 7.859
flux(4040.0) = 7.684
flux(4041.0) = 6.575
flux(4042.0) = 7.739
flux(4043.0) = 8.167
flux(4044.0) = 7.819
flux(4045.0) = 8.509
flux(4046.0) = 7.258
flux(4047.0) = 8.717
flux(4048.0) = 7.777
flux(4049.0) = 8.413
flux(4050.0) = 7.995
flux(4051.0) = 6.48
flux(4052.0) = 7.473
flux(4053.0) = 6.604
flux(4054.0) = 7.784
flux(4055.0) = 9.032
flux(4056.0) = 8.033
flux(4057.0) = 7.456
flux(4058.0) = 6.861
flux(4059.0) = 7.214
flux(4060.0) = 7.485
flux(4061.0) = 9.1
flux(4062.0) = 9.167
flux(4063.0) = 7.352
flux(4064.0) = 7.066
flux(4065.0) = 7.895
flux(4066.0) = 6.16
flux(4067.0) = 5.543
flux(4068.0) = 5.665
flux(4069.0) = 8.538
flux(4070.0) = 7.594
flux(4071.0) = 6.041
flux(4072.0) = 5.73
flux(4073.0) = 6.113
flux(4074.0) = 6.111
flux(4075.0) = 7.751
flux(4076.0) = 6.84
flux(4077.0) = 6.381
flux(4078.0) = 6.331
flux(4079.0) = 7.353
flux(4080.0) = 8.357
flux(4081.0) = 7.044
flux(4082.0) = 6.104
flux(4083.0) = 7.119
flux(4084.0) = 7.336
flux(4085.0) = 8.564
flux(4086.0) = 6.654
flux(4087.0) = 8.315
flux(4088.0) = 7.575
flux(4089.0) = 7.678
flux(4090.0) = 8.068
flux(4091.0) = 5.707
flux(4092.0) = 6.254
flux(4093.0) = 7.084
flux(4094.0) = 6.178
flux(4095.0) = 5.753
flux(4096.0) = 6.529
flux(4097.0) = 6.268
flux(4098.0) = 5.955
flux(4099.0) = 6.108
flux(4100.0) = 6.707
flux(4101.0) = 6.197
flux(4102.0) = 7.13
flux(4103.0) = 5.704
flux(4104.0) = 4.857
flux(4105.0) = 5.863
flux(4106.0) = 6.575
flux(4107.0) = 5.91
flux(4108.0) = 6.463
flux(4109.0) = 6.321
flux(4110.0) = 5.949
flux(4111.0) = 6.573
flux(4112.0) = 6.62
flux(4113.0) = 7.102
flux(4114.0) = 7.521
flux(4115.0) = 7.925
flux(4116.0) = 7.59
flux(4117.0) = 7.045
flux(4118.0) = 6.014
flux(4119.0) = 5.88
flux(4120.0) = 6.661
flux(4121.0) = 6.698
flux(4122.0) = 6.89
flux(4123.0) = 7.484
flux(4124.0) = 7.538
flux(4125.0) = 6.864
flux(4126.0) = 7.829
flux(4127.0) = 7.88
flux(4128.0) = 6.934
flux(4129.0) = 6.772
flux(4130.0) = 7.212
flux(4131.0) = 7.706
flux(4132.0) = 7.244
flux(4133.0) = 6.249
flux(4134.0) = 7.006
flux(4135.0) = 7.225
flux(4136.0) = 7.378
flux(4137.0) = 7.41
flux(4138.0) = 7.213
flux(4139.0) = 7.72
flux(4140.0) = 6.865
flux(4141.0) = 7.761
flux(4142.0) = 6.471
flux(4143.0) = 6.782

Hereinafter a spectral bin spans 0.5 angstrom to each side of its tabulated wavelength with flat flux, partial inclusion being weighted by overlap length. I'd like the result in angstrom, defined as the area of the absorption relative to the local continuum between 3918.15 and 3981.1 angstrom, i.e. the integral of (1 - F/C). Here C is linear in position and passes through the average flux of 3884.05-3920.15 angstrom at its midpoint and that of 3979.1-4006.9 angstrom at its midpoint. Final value 7.4 angstrom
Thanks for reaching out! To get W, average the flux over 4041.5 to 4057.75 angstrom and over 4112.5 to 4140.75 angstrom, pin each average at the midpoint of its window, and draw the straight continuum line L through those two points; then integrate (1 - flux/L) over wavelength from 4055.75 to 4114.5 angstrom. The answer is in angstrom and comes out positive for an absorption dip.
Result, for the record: 5.23 angstrom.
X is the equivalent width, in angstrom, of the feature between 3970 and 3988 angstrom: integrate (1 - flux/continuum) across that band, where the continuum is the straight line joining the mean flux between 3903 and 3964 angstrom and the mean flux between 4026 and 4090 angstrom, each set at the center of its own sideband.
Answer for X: 2.37 angstrom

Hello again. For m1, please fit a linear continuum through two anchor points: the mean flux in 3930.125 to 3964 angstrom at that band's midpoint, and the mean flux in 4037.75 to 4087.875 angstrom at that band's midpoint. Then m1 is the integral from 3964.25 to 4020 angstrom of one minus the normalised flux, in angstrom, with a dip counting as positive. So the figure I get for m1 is 1.7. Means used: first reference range 6.41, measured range 6.61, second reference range 7.39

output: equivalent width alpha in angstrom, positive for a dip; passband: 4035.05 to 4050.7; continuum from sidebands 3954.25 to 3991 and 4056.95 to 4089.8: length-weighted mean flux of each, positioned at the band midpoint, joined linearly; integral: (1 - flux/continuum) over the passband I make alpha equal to -2.2 angstrom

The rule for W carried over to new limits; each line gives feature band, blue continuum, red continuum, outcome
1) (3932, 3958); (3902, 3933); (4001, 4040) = 1.1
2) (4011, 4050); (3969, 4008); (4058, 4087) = -3.8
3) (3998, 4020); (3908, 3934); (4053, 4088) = -1.1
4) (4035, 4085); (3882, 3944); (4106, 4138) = -4.4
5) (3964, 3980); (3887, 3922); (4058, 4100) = 4.3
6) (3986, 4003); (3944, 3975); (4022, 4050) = -2.3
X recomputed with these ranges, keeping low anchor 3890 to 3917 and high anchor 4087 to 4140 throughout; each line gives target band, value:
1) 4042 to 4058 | -2.5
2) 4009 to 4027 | -1.7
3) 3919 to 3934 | 1.4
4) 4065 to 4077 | 0.3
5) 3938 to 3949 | -1.1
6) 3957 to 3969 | 2.2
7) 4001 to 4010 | -0.8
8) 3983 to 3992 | -0.8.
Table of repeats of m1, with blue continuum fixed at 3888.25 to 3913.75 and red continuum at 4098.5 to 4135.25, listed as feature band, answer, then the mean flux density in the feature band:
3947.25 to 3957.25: -0.5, 6.68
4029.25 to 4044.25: -2.6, 7.71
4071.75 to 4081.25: -0.2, 6.82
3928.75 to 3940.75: 1.4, 5.6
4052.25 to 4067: -2.1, 7.58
